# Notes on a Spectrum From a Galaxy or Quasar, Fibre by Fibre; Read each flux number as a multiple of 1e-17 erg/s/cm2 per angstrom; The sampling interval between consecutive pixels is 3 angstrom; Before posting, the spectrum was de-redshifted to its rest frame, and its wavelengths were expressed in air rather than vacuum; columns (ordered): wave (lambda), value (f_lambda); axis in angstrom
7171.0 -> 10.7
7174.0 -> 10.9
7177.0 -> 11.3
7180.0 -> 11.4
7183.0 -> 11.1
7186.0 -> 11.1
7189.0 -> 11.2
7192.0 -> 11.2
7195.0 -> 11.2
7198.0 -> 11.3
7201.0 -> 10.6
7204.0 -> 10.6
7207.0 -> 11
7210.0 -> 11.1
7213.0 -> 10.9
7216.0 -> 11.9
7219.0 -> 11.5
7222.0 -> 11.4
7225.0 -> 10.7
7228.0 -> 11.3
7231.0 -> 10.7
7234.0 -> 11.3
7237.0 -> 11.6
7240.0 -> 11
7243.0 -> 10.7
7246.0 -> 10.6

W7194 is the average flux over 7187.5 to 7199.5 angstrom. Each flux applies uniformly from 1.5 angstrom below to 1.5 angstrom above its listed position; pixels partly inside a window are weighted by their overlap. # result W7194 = 11.2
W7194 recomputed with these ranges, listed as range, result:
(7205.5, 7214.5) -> 11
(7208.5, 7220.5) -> 11.3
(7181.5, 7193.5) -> 11.1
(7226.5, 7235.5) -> 11.1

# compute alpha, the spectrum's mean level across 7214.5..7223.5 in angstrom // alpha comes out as 11.6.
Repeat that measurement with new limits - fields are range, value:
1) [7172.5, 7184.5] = 11.2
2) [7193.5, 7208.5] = 10.9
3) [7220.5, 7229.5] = 11.1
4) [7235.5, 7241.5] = 11.3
